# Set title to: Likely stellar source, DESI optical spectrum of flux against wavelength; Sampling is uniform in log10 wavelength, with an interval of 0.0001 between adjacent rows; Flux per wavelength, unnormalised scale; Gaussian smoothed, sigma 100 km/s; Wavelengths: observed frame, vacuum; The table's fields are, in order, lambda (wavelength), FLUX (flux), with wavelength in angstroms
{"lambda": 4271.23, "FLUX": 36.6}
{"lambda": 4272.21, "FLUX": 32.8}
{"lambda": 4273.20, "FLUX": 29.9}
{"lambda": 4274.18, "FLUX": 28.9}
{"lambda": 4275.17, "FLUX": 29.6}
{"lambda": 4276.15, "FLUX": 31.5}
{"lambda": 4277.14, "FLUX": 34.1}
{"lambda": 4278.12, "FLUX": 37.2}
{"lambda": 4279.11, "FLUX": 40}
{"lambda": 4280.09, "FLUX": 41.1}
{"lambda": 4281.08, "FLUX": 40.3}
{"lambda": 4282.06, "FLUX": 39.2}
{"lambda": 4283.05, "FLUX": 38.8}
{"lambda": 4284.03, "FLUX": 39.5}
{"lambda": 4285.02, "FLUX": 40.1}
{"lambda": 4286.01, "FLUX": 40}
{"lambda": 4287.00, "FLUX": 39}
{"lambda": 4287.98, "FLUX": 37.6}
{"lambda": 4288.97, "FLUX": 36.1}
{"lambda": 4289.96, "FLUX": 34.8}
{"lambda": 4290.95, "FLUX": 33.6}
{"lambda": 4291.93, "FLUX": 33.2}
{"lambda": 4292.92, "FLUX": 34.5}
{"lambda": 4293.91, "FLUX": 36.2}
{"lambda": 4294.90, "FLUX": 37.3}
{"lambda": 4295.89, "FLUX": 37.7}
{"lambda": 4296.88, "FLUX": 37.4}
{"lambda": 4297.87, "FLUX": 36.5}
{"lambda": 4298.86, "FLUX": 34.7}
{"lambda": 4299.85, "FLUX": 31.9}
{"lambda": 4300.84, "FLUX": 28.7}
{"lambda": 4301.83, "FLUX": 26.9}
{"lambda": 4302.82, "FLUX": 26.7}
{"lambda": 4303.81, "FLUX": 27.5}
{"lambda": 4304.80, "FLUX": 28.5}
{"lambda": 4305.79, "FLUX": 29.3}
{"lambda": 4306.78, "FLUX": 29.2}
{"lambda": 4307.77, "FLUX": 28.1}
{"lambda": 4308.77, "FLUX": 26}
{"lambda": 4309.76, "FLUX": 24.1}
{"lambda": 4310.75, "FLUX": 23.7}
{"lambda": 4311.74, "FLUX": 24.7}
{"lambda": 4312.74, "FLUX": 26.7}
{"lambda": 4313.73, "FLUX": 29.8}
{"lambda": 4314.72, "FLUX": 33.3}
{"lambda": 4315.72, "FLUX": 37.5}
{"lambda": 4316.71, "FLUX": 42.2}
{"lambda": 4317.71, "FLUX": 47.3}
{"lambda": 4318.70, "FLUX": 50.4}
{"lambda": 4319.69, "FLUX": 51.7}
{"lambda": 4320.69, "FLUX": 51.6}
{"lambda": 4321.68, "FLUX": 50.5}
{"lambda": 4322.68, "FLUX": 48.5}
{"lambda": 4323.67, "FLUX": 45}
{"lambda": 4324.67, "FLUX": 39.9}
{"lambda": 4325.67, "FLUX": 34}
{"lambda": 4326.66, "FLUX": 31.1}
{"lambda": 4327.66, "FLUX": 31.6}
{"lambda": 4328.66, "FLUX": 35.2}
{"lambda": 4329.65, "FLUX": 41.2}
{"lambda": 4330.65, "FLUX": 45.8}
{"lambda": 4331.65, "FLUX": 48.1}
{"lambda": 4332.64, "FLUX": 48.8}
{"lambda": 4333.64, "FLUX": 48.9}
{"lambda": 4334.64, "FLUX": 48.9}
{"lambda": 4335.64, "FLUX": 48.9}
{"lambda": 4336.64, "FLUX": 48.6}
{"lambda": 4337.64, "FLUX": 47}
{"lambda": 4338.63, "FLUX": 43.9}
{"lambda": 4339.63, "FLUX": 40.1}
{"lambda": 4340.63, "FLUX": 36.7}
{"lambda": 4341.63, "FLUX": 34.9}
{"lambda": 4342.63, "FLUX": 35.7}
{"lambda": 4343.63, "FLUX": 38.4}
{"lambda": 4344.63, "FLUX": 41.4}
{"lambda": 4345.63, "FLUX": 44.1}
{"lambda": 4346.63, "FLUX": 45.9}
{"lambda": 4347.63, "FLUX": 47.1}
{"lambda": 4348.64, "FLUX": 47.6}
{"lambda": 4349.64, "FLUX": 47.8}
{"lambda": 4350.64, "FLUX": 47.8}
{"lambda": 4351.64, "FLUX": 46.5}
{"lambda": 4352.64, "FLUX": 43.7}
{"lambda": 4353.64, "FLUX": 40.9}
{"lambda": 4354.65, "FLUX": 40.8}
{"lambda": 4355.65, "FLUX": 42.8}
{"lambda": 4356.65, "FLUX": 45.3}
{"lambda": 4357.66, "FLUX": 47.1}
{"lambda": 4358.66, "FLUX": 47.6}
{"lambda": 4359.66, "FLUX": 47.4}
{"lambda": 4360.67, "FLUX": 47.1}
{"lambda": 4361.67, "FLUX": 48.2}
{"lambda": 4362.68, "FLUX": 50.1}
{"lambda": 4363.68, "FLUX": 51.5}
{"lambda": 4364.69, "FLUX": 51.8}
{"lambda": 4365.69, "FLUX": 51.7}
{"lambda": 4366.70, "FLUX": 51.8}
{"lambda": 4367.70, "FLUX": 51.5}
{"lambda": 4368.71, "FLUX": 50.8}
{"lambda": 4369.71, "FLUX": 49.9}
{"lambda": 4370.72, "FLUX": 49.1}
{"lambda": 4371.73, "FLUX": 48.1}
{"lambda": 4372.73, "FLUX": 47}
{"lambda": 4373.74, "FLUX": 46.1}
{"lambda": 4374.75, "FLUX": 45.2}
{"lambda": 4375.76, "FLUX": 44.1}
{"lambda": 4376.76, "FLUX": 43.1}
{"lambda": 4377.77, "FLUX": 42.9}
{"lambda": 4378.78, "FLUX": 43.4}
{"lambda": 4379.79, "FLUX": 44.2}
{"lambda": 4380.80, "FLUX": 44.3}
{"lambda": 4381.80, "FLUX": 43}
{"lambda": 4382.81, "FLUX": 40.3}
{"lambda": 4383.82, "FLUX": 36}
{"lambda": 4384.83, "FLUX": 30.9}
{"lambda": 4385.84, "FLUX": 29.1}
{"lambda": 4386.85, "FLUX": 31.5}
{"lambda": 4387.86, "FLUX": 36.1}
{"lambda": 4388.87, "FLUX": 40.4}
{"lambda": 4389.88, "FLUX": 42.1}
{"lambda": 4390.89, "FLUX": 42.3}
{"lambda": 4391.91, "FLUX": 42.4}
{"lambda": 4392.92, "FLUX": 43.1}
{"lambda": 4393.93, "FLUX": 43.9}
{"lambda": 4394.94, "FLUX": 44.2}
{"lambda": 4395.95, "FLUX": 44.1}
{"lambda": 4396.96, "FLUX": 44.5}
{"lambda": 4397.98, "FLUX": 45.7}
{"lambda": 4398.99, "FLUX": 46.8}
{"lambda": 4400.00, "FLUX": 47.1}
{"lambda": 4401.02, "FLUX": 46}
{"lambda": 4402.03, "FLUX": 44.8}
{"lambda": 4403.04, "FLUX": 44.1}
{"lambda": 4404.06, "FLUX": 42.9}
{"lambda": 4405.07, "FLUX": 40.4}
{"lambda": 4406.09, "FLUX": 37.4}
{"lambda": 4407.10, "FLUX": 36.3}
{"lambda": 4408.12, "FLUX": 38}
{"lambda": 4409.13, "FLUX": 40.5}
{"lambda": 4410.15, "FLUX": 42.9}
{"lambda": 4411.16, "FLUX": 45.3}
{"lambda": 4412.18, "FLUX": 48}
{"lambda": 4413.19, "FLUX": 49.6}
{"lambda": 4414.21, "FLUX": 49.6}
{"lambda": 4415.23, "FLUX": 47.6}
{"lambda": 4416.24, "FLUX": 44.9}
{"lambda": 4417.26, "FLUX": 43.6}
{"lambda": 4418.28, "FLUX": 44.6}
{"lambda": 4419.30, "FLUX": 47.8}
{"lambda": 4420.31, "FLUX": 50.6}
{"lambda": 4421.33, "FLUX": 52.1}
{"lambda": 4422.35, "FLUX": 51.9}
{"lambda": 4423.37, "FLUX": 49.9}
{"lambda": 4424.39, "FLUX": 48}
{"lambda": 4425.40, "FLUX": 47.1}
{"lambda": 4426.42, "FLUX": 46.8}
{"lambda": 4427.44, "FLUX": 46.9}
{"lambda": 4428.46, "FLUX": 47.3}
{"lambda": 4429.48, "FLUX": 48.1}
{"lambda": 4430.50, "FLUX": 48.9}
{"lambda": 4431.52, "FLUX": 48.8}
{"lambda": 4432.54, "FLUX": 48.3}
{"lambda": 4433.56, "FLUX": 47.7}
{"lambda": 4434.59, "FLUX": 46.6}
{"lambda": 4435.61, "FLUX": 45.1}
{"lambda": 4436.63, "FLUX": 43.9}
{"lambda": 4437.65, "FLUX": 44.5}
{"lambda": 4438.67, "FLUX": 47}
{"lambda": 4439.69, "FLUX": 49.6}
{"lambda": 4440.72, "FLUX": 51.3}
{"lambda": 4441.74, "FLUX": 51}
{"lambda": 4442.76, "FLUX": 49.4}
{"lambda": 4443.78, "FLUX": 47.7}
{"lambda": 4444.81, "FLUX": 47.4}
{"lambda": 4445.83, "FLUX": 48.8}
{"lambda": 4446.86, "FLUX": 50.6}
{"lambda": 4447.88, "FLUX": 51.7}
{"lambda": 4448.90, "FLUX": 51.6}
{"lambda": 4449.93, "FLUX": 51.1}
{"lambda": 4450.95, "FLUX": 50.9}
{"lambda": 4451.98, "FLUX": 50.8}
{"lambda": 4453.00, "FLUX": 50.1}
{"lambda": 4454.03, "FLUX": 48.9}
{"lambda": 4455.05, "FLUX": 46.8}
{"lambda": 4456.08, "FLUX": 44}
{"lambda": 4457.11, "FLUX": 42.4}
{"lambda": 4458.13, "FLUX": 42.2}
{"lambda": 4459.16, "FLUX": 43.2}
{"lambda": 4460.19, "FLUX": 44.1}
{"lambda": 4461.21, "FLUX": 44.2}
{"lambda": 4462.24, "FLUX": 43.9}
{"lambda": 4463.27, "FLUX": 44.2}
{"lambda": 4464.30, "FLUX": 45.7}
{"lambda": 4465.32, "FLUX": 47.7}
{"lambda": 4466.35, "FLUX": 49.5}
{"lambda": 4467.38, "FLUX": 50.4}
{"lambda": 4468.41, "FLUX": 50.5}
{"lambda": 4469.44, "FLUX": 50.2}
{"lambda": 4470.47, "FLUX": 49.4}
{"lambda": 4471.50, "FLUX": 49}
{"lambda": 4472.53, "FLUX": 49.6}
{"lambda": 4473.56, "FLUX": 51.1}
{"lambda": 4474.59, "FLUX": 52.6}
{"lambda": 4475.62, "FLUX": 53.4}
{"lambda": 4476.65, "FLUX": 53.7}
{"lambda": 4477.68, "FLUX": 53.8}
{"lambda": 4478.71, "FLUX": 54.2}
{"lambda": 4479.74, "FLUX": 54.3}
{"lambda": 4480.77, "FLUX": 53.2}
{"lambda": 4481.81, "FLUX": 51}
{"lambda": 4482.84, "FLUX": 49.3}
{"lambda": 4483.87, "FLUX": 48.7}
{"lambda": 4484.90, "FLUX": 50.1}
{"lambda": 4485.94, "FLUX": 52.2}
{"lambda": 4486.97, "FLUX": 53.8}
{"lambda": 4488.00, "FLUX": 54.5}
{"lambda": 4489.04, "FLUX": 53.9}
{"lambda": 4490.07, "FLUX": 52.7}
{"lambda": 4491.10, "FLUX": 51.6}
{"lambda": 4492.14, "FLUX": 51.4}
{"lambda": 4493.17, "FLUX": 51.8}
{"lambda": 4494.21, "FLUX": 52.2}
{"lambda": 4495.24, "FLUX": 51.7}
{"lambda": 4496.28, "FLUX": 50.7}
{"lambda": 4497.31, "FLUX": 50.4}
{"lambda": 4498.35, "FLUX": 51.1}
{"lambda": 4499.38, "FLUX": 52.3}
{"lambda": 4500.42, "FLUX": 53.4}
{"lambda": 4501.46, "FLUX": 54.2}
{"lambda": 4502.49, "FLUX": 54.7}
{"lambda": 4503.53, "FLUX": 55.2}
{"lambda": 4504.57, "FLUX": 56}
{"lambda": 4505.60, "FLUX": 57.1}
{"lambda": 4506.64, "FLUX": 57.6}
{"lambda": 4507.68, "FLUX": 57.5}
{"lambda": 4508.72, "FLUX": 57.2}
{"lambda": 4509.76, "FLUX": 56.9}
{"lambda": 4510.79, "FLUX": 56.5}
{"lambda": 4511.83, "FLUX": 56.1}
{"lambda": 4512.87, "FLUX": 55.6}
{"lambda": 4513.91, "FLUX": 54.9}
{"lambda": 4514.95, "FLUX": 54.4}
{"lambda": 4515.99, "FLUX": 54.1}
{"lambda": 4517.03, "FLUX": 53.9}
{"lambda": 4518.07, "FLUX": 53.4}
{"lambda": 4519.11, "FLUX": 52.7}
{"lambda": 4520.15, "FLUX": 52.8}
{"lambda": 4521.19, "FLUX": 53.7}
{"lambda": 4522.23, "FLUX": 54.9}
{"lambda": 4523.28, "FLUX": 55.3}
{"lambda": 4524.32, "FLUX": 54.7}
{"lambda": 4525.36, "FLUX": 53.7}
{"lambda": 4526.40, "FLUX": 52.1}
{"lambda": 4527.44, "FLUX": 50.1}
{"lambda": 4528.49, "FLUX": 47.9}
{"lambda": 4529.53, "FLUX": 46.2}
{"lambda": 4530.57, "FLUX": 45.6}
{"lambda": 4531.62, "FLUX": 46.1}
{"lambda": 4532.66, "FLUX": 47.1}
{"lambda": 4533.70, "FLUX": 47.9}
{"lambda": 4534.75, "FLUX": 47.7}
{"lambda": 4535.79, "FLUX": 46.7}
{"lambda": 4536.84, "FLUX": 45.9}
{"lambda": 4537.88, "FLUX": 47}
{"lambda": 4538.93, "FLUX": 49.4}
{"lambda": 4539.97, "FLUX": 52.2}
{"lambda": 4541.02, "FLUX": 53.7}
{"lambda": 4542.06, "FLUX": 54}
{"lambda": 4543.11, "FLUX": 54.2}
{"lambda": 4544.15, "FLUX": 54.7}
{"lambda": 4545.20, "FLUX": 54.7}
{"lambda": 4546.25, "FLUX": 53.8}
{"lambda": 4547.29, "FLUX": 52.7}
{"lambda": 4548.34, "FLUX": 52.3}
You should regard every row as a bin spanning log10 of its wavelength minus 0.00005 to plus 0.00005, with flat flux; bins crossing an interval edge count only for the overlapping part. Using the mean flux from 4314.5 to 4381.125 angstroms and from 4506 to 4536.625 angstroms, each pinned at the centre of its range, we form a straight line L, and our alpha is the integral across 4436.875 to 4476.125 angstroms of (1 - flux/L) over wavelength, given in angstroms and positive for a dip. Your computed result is 1.08 angstroms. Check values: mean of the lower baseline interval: 45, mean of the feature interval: 48.3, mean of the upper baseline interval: 52.5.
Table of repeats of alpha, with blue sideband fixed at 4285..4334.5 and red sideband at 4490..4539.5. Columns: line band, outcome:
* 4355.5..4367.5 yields -2.4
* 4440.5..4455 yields -0.9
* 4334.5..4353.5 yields -2.2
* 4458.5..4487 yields -0.3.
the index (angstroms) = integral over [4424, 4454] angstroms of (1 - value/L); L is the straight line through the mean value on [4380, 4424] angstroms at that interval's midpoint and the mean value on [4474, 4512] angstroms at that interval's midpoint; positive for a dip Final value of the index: -0.7 angstroms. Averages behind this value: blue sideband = 43.2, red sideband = 53.4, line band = 48.5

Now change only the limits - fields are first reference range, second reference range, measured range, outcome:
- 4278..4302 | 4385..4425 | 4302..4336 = 0.8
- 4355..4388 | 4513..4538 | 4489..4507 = -1.2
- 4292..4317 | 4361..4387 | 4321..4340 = -3.8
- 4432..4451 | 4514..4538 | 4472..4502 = -1.5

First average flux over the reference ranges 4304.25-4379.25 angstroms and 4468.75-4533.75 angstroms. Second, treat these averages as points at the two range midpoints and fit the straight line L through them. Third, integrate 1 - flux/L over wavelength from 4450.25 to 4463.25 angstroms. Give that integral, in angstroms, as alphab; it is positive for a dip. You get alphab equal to 1.0 angstroms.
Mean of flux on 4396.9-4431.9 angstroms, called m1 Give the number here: 45.9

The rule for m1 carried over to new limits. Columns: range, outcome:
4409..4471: 47.6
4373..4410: 41.6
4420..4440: 47.9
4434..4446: 47.7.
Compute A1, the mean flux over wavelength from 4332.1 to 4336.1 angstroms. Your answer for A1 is 48.9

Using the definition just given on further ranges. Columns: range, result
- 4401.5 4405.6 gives 43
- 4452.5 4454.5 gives 49.4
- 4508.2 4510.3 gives 57.2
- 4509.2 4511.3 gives 56.9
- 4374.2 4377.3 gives 44.2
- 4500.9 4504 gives 54.7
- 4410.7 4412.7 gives 46.8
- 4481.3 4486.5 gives 50.3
